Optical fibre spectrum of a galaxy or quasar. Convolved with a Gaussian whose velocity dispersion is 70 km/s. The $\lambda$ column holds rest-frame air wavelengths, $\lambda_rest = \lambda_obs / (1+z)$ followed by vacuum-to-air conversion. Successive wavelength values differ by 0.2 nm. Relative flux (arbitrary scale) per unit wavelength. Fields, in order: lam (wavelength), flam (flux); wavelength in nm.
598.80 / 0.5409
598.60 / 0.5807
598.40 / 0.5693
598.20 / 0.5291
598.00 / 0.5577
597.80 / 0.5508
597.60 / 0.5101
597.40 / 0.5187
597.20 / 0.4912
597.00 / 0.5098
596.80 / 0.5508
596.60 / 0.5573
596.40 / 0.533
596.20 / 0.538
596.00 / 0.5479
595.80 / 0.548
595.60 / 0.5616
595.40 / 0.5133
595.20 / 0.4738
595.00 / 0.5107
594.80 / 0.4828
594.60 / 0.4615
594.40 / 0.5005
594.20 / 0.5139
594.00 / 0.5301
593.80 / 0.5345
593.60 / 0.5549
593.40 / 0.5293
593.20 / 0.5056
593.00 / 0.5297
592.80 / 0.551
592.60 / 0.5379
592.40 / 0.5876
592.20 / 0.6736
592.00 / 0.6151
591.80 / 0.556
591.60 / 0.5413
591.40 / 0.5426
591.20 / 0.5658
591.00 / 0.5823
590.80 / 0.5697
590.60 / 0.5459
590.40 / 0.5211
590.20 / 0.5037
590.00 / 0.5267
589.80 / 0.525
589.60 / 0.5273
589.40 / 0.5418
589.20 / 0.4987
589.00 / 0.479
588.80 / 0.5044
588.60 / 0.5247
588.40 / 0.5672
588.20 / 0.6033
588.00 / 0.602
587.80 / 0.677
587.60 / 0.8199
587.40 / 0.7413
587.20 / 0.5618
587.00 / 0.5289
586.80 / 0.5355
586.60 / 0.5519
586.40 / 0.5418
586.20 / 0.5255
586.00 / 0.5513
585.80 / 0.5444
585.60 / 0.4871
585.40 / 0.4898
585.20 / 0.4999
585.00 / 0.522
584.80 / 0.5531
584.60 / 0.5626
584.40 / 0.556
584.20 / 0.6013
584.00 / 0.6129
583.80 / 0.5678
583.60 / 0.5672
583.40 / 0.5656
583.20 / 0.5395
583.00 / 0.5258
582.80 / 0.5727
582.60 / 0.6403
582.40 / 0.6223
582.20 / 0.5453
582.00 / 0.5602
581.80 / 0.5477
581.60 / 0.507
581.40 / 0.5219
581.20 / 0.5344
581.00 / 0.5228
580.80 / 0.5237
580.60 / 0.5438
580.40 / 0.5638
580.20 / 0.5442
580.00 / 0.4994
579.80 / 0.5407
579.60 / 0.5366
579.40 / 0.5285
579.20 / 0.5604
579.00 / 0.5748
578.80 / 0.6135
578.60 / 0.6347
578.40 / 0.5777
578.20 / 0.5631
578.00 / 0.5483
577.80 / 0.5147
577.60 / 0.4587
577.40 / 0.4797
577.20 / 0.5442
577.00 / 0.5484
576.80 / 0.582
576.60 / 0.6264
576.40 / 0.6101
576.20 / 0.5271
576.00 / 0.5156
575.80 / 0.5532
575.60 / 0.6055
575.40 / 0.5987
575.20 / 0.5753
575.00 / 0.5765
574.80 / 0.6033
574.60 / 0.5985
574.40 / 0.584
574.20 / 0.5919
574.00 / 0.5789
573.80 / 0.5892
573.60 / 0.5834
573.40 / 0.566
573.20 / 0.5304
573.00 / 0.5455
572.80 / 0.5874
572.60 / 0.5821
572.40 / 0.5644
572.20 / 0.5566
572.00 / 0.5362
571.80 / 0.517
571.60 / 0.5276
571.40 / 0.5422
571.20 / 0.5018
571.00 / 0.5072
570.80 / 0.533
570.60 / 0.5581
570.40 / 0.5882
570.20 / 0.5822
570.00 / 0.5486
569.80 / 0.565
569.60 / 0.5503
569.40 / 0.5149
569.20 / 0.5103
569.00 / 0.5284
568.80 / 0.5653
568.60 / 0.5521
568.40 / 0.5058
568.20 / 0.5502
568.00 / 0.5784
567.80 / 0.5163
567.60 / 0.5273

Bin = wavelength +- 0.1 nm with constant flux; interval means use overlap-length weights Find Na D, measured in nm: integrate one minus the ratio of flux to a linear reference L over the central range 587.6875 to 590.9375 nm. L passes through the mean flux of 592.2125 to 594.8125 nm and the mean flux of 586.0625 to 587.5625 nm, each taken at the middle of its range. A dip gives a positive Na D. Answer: 0.088 nm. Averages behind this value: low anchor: 0.58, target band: 0.546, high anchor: 0.531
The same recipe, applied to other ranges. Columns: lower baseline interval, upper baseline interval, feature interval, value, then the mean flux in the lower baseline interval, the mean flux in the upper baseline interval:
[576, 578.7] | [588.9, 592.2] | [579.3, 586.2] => 0.037 nm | 0.554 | 0.544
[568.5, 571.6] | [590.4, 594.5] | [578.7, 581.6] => 0.026 nm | 0.543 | 0.553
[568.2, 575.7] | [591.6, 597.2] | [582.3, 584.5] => -0.129 nm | 0.558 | 0.537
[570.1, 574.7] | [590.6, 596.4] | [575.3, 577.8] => 0.013 nm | 0.559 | 0.541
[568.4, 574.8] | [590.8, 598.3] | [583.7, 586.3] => 0.004 nm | 0.554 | 0.538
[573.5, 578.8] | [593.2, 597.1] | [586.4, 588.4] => -0.280 nm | 0.569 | 0.523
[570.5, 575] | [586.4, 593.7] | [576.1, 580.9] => 0.075 nm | 0.559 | 0.564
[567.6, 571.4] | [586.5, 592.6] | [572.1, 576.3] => -0.182 nm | 0.542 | 0.57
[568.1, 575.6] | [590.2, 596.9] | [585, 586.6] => 0.072 nm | 0.557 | 0.541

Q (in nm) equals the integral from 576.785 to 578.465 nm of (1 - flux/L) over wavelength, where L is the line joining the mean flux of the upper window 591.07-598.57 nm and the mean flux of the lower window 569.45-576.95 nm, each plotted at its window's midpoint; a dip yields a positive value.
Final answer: 0.081 nm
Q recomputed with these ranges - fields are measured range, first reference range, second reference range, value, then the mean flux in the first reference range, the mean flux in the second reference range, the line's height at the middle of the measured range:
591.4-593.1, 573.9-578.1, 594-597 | -0.143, 0.563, 0.521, 0.528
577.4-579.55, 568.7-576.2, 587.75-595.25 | -0.002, 0.558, 0.542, 0.553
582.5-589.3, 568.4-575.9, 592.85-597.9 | -0.355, 0.559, 0.523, 0.537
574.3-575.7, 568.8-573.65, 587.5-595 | -0.112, 0.547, 0.552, 0.548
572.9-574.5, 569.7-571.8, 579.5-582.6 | -0.080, 0.544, 0.544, 0.544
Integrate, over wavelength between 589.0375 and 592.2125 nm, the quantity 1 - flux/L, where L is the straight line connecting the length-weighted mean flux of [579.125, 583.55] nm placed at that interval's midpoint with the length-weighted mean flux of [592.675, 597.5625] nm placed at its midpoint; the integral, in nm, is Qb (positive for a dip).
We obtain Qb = -0.10 nm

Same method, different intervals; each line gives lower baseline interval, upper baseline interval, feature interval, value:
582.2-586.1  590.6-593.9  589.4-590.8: 0.076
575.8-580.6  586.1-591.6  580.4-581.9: 0.064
